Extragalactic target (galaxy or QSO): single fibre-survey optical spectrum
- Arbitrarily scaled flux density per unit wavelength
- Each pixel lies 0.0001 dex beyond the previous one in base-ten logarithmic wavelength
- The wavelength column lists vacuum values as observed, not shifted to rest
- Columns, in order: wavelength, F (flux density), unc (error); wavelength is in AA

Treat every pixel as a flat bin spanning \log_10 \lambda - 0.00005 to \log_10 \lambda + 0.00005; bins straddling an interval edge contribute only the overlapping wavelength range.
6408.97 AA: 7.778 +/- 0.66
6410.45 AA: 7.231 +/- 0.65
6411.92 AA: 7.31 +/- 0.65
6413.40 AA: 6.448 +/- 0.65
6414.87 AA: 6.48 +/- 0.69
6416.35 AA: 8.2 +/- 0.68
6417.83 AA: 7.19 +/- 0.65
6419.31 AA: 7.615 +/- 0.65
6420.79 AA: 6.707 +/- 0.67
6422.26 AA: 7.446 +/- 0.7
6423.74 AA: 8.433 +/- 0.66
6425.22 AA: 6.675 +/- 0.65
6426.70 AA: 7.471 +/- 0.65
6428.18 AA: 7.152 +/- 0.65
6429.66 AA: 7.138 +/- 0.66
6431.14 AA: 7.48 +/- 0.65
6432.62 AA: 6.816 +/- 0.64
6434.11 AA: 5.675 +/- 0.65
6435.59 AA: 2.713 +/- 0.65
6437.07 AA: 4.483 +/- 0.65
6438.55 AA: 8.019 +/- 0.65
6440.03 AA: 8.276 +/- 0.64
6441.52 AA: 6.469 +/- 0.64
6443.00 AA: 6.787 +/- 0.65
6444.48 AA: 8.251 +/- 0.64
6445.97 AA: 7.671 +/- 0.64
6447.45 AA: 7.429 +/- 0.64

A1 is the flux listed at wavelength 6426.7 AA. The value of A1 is 7.471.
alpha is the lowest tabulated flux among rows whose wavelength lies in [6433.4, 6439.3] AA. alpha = 2.713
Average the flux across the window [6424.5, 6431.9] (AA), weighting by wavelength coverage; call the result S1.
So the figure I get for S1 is 7.19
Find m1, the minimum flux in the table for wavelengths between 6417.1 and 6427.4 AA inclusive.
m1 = 6.675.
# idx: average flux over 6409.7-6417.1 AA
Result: 7.14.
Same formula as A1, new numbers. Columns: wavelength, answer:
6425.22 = 6.675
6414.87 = 6.48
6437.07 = 4.483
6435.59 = 2.713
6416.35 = 8.2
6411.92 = 7.31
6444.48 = 8.251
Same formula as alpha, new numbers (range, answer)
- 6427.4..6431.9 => 7.138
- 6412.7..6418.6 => 6.448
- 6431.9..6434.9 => 5.675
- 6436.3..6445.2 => 4.483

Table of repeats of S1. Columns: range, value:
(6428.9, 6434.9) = 6.74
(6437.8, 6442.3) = 7.58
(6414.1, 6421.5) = 7.23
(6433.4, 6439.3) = 5.23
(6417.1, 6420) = 7.39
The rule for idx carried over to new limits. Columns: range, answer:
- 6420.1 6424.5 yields 7.55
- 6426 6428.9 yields 7.31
